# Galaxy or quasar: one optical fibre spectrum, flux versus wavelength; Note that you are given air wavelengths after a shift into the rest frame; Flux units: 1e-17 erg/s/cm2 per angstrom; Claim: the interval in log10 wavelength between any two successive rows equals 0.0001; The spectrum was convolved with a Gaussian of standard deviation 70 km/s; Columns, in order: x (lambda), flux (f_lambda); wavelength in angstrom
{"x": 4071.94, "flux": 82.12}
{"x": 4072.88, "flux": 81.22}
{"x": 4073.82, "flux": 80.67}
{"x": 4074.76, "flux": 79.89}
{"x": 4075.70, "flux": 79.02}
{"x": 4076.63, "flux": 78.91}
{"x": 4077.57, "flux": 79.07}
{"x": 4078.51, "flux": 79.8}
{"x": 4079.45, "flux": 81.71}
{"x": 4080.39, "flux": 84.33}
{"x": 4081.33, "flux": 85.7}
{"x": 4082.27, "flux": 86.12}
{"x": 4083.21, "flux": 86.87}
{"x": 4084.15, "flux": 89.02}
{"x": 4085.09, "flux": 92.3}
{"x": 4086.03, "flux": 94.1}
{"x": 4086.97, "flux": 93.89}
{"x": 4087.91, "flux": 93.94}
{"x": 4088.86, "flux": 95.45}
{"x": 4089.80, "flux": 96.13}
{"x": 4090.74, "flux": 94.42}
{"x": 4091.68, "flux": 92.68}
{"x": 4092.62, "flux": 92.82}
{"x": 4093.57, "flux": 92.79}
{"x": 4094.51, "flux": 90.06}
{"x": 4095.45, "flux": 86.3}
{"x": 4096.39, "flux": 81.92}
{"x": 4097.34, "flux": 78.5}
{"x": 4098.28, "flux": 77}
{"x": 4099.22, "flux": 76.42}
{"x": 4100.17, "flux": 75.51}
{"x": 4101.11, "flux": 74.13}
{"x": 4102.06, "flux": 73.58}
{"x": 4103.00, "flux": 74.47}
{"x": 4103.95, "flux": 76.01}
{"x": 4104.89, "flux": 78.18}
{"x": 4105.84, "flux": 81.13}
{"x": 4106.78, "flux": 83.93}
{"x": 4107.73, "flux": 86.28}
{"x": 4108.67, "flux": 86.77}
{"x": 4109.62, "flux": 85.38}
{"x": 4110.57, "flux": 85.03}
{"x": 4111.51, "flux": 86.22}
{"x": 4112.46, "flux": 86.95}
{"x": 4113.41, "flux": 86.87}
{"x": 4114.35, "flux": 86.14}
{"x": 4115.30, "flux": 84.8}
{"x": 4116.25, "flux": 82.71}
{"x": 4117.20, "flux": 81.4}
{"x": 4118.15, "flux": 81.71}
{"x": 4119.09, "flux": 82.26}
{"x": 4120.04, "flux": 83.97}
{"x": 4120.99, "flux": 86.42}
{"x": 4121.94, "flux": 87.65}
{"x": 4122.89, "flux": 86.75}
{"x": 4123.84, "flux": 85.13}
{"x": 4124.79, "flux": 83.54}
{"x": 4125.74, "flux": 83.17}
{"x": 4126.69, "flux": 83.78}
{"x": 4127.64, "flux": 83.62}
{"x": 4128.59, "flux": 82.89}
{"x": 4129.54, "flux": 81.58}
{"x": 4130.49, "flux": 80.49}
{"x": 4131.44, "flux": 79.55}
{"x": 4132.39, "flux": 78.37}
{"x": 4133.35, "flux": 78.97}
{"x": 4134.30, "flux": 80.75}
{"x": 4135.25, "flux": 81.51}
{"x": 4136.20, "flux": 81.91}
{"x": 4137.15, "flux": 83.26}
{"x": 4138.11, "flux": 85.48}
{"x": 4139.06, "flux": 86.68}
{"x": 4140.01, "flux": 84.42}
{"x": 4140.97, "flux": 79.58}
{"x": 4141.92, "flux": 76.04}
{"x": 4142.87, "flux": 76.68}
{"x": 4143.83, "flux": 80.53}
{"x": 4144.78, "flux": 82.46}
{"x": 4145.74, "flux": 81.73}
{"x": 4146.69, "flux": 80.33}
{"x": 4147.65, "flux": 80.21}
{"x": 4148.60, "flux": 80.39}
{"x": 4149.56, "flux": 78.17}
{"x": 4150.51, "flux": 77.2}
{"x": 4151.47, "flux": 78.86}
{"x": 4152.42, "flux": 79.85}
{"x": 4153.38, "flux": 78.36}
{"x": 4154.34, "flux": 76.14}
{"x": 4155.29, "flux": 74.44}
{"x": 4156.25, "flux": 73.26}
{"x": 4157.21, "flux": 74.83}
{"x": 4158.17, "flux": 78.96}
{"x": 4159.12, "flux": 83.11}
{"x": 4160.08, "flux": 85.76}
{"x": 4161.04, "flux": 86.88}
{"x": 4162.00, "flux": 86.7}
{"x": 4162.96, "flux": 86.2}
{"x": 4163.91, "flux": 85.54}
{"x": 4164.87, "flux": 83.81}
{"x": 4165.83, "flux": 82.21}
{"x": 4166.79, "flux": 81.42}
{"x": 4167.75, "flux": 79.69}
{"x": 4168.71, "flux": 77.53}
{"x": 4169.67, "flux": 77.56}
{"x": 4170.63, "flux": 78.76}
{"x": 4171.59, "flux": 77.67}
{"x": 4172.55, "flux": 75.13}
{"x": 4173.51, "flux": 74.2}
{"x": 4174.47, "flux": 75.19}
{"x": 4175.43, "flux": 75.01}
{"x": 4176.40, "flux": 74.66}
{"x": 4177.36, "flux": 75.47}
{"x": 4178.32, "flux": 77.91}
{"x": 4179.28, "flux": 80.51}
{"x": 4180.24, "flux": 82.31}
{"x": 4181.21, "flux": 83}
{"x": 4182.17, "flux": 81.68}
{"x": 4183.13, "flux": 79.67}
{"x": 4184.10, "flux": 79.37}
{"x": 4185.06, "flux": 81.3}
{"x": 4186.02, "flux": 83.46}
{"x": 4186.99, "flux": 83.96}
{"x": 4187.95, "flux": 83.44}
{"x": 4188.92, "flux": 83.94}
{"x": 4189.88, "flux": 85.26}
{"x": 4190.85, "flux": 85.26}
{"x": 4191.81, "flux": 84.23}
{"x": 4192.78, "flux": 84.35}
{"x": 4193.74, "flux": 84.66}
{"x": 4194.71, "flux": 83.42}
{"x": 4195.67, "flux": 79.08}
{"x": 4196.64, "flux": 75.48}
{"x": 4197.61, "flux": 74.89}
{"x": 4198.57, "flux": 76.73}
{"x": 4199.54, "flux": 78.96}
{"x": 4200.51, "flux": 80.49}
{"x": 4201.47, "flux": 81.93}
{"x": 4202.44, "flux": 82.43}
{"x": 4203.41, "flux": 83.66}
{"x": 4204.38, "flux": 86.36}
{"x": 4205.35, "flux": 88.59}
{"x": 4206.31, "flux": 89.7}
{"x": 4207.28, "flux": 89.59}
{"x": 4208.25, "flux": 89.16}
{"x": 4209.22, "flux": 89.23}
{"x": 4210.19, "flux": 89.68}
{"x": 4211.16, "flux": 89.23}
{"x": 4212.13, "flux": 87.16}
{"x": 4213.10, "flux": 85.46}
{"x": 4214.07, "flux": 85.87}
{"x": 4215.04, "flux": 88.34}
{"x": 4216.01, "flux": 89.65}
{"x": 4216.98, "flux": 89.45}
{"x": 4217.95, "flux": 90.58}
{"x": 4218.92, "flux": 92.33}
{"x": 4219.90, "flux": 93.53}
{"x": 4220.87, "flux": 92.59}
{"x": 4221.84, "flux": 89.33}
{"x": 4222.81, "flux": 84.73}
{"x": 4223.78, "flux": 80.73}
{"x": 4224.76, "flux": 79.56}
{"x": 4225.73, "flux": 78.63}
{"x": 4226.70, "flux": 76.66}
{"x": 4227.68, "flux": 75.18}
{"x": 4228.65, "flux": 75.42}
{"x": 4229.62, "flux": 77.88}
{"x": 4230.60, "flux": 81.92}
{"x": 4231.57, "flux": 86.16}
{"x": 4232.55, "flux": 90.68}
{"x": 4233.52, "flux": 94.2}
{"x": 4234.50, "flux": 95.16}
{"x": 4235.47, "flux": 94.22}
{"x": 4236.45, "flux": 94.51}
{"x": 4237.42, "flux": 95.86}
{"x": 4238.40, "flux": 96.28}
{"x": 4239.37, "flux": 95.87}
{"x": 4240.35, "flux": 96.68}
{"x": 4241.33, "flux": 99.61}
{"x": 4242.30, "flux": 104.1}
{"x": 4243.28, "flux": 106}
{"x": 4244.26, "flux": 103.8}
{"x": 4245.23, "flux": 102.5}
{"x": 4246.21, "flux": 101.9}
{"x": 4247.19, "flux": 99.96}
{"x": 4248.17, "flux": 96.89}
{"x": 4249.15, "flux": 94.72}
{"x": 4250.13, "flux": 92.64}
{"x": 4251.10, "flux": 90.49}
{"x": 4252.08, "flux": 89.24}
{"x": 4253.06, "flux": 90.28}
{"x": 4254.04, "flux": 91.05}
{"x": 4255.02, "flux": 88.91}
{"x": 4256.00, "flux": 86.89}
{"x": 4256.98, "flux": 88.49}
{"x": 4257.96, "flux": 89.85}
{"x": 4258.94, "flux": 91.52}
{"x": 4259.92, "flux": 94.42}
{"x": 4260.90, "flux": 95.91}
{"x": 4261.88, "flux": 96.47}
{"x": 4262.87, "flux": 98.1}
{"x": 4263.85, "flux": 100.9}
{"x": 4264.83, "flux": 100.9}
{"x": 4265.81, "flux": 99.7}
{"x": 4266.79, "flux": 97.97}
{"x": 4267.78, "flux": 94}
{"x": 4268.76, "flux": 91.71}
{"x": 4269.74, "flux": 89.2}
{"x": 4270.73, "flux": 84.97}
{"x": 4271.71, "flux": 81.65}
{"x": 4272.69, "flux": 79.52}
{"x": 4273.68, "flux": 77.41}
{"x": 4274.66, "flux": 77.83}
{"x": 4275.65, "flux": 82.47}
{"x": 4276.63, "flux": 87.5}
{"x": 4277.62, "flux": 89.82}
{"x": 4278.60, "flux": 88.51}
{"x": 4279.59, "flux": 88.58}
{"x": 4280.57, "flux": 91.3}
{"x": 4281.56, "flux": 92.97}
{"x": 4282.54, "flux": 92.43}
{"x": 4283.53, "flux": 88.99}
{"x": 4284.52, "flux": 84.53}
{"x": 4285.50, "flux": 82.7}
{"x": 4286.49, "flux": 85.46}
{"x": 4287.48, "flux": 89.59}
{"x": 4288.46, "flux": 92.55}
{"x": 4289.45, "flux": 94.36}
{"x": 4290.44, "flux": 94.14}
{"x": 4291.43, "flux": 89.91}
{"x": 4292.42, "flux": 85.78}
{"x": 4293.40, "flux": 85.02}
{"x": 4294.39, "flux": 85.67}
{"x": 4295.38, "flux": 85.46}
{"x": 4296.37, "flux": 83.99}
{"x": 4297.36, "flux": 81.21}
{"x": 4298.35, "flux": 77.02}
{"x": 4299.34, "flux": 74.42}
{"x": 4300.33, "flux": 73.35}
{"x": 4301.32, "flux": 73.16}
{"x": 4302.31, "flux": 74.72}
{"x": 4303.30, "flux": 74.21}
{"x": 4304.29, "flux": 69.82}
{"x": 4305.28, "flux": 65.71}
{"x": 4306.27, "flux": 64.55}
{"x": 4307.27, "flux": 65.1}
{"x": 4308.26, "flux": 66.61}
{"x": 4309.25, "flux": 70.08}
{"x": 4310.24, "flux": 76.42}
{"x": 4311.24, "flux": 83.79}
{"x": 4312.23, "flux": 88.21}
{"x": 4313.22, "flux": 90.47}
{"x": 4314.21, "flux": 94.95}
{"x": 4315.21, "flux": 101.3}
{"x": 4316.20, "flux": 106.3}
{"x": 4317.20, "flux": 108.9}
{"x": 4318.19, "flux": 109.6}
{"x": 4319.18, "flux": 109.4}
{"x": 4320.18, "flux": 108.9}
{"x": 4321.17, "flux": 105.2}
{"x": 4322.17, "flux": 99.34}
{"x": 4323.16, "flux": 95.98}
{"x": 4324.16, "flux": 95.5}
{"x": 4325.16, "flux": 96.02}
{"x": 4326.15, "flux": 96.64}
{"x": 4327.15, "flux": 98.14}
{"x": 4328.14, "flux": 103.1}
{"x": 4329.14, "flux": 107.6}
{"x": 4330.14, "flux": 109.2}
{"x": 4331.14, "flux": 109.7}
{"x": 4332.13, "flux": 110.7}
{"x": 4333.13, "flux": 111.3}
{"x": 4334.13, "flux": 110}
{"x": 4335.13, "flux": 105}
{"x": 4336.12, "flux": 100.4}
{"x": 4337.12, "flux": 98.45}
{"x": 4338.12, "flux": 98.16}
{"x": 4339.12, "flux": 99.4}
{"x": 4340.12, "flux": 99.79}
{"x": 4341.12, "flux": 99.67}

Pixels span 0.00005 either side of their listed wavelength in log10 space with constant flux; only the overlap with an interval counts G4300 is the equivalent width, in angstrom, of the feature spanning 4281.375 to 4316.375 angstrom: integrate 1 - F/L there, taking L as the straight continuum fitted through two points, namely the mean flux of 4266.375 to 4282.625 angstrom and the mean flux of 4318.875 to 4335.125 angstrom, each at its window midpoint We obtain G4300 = 4.5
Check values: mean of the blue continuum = 87.3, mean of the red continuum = 104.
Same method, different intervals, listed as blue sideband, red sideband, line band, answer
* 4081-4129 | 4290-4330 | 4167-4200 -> 2.5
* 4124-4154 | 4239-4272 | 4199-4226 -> 0.9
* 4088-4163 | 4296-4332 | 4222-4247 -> -1.2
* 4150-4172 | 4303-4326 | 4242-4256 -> -1.8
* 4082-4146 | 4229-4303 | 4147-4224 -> 4.0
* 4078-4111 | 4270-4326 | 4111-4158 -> 2.1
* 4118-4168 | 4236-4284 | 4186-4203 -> 0.9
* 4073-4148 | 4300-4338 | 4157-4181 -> 1.7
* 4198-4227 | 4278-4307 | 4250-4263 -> -1.1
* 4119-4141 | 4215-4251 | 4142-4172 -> 1.8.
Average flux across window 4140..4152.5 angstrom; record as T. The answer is 79.6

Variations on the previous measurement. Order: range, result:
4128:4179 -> 79.9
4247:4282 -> 90.8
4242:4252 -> 98.8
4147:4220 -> 82.2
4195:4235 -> 85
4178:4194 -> 82.6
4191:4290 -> 89.1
